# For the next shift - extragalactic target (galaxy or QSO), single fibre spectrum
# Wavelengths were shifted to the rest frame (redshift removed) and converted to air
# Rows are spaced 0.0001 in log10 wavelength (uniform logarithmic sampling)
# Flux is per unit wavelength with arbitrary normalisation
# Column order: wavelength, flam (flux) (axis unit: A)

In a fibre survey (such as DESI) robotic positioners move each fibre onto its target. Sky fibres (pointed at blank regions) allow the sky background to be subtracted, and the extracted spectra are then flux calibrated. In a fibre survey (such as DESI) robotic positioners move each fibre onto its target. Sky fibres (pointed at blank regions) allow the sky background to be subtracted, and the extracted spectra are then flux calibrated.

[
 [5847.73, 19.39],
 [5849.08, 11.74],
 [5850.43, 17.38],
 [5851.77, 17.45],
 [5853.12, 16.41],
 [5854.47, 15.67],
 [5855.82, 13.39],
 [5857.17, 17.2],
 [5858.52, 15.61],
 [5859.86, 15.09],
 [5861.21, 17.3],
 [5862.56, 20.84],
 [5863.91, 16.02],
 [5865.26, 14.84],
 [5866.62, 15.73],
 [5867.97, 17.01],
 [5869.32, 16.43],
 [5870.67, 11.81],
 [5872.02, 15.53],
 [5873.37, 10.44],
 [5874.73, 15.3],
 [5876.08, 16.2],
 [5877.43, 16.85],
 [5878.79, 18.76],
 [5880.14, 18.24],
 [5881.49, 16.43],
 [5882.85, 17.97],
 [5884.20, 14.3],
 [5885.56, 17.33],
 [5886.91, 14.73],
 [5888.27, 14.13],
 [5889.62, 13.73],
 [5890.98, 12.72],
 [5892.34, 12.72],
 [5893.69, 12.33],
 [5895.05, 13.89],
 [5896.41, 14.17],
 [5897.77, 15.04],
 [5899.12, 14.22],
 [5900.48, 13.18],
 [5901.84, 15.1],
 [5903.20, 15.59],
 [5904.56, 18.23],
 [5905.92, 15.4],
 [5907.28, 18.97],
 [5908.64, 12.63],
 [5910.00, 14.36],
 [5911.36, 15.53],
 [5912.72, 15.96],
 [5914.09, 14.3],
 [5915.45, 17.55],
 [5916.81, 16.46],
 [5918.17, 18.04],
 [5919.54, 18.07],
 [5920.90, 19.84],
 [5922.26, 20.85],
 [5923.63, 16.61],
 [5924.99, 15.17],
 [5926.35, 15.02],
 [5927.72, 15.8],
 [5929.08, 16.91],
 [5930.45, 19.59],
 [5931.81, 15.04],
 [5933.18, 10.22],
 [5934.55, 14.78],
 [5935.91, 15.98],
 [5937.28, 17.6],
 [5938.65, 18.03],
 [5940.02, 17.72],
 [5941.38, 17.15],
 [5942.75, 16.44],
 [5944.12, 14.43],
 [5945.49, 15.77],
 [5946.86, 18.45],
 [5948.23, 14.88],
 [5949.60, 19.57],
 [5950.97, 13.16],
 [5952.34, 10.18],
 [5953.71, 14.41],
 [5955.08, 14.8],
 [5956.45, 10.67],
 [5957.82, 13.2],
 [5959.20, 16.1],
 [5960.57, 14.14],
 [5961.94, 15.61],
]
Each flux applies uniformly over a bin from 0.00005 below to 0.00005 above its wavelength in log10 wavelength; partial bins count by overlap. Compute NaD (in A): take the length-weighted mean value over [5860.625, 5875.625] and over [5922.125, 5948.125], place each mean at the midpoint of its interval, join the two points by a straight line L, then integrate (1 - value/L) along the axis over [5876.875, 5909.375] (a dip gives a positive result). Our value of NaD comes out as 1.1 A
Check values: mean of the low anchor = 15.6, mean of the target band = 15.3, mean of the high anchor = 16.3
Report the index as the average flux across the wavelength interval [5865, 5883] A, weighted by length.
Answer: 15.8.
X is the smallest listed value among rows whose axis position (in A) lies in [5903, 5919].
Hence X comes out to 12.63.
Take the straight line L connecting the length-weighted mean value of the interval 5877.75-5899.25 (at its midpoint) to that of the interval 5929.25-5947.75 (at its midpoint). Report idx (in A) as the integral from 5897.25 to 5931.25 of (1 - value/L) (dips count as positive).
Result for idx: -1.4 A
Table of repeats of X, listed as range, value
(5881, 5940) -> 10.22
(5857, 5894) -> 10.44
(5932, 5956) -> 10.18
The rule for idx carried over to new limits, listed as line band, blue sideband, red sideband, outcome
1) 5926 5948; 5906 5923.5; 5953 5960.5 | -1.4 A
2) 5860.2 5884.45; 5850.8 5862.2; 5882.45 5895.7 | -1.4 A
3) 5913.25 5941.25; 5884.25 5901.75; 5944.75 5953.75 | -3.6 A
